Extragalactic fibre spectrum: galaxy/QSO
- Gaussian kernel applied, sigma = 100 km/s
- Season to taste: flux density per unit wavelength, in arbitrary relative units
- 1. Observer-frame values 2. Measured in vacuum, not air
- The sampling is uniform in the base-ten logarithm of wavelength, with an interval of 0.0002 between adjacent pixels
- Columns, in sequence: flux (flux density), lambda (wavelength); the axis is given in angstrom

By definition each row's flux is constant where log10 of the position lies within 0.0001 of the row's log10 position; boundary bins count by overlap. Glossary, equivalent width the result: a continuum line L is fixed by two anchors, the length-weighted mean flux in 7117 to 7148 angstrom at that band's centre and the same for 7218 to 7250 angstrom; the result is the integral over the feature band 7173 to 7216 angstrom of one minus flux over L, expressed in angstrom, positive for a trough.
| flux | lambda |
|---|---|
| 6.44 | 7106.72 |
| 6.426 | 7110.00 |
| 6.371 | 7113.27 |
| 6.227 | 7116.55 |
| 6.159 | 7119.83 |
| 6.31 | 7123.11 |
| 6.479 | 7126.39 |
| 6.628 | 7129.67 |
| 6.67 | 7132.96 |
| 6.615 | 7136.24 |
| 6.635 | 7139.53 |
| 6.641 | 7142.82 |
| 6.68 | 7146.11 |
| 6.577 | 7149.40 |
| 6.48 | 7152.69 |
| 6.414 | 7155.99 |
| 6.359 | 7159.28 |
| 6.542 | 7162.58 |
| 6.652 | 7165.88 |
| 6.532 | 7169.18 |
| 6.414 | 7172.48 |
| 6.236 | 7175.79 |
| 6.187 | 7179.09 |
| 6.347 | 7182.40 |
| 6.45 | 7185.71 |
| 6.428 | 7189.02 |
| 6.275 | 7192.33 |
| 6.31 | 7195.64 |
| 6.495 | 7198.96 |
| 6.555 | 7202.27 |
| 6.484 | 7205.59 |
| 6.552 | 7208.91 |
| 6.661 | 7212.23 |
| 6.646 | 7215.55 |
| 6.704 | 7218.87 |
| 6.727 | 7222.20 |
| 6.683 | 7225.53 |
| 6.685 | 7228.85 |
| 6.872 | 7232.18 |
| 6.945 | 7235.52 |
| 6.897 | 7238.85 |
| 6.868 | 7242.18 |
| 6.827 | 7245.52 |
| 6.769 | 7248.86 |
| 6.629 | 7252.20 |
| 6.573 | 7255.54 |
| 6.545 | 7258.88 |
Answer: 1.71 angstrom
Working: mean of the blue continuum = 6.52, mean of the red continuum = 6.8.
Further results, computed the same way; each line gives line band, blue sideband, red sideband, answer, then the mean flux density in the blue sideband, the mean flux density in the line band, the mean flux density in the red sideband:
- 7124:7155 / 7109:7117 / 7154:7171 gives -0.8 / 6.35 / 6.59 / 6.5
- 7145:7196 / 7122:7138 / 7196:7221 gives 1.0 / 6.55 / 6.43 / 6.57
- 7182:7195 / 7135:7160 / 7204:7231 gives 0.5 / 6.56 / 6.37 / 6.65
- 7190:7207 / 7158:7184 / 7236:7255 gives 0.3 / 6.41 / 6.42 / 6.79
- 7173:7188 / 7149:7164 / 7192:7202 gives 0.3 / 6.47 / 6.32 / 6.4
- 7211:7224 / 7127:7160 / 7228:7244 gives 0.2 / 6.57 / 6.68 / 6.86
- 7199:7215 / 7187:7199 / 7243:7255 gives -0.3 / 6.36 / 6.56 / 6.73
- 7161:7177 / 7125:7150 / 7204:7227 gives 0.3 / 6.62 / 6.48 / 6.64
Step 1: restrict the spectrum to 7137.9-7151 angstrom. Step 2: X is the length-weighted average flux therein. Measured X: 6.63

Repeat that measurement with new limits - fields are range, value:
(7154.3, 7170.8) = 6.5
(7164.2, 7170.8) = 6.59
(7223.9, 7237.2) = 6.8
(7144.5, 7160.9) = 6.5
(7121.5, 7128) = 6.4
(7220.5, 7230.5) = 6.7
